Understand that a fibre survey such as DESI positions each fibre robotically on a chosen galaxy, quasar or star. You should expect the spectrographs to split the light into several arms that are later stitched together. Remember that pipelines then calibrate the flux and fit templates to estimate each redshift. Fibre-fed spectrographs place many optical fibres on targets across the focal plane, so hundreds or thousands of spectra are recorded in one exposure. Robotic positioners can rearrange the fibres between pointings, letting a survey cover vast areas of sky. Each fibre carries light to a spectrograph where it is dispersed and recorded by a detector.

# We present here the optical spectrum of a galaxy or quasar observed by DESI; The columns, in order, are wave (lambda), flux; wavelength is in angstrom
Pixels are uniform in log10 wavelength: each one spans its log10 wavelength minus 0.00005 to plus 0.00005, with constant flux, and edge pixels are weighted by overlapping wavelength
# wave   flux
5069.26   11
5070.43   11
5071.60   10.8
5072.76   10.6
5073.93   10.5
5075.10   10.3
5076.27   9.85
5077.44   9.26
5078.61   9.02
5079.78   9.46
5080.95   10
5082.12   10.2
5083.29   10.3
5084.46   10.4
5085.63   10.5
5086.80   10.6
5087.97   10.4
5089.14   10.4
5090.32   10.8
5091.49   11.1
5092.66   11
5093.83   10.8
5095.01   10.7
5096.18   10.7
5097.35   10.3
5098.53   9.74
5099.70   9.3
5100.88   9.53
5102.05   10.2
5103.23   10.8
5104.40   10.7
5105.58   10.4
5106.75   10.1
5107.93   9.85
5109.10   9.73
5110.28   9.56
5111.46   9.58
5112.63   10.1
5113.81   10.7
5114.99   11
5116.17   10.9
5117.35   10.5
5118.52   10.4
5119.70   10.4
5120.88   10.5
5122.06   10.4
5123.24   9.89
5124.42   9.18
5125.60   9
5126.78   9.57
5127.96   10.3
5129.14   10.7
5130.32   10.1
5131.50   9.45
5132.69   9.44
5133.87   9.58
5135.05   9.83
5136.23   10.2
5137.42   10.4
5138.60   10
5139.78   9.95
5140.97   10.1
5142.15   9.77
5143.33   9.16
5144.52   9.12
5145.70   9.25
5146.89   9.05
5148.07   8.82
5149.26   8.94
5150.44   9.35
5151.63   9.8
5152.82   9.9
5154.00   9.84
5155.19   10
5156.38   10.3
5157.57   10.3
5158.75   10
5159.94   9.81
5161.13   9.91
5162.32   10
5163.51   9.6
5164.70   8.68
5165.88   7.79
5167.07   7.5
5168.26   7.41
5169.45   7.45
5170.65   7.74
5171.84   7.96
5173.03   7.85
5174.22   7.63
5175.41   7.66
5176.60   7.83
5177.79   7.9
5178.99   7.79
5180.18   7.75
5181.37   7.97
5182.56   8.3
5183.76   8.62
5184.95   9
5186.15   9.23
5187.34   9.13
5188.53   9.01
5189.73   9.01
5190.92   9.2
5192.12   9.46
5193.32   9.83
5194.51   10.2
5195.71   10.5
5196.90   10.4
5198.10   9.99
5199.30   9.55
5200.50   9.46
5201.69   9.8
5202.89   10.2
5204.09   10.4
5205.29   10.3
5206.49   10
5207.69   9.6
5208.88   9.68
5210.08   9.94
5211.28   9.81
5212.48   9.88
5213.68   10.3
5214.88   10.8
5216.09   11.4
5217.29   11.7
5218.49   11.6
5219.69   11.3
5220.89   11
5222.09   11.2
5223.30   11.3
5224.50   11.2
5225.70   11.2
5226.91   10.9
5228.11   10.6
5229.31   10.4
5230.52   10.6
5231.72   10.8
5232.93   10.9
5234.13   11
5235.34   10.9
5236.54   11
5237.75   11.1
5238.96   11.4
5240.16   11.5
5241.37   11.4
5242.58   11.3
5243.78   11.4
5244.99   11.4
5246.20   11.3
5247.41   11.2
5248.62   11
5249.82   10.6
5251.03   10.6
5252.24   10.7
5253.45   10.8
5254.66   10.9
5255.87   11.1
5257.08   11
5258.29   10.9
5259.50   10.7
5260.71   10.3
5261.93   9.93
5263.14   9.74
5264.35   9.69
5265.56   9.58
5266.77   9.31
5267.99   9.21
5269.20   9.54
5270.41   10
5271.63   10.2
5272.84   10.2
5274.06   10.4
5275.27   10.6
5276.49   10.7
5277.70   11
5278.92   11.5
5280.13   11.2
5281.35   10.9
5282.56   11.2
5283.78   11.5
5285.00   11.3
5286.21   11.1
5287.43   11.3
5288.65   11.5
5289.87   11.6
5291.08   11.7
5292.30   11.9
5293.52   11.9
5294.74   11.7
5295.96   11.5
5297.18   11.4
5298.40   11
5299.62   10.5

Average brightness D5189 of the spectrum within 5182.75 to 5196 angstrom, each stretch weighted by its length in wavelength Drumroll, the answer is 9.32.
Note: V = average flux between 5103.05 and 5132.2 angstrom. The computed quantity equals 10.1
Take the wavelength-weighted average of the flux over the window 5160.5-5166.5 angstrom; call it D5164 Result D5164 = 9.2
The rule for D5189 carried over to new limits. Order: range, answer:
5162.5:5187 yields 8.13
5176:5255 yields 10.3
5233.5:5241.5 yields 11.2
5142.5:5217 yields 9.26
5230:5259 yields 11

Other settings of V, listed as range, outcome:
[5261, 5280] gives 10.1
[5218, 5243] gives 11.1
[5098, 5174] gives 9.63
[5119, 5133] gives 9.92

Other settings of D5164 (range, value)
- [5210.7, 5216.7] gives 10.4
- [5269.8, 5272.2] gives 10.1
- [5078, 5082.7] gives 9.66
